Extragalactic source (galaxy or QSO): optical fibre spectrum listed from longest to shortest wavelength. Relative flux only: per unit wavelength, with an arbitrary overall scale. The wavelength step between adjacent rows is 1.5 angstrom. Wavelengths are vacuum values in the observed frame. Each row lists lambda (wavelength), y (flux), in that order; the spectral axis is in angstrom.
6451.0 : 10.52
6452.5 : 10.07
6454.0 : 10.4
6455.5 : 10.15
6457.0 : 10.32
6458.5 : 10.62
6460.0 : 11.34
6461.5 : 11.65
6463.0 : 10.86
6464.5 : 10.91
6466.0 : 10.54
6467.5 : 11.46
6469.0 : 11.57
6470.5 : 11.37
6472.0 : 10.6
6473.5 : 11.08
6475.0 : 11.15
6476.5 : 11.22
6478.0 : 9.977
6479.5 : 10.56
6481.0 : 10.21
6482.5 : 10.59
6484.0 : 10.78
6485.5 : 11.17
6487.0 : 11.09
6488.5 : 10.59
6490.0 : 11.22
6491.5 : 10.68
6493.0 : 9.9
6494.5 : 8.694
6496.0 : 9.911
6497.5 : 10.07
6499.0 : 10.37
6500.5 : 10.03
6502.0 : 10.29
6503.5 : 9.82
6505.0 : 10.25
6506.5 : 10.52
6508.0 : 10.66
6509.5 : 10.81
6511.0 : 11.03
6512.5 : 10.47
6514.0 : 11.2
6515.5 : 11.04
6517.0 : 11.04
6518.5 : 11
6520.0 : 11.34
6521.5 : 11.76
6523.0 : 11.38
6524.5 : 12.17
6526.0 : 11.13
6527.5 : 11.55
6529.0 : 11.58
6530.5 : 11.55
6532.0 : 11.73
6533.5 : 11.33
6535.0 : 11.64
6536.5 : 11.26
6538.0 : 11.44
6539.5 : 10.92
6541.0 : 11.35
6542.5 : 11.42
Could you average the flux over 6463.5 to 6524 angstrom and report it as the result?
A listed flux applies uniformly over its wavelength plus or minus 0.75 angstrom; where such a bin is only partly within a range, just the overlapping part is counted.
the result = 10.7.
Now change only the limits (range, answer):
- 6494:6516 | 10.4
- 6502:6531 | 11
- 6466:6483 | 10.9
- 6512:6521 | 11.1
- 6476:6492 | 10.7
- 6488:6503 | 10.2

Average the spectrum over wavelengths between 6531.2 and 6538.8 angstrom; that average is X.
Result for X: 11.5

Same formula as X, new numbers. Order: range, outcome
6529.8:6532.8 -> 11.6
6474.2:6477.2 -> 11.2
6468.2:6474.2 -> 11.2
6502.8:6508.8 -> 10.3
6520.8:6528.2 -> 11.6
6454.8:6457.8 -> 10.2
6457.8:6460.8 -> 11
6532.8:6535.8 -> 11.5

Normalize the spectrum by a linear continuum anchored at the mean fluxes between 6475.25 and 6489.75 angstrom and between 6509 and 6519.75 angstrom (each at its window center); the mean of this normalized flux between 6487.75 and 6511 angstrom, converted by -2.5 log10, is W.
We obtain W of 0.059 mag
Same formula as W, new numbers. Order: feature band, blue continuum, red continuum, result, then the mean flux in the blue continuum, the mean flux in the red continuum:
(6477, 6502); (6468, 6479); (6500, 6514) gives 0.04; 11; 10.5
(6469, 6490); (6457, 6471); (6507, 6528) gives 0.03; 11.1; 11.2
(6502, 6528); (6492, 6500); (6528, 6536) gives -0.02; 9.82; 11.6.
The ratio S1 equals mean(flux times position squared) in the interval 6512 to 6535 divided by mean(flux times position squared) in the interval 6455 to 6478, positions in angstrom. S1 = 1.06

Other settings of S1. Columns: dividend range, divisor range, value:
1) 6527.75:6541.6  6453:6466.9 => 1.09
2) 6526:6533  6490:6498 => 1.17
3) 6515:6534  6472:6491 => 1.07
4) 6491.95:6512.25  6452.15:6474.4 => 0.95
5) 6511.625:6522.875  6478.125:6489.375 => 1.05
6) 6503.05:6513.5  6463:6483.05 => 0.98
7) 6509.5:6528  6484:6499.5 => 1.09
